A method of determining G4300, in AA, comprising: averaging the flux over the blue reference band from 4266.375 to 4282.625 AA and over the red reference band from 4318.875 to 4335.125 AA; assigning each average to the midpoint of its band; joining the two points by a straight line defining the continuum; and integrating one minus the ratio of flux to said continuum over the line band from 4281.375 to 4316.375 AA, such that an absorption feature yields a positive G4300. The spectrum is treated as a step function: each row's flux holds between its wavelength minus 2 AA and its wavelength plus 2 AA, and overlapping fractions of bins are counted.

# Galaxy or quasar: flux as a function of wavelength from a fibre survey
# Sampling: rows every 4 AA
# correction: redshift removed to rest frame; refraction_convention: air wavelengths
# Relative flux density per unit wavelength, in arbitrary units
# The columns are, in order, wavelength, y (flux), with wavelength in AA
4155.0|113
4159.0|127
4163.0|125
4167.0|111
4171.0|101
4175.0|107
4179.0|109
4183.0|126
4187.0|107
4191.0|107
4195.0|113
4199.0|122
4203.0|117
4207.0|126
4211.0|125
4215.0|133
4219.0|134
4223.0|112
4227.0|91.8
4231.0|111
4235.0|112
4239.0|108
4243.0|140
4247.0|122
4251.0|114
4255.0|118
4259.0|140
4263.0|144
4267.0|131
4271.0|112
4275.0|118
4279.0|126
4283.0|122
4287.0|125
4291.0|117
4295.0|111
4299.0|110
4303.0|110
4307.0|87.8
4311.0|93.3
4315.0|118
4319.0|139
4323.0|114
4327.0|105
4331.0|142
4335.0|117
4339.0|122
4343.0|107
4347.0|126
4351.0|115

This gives 3.3 AA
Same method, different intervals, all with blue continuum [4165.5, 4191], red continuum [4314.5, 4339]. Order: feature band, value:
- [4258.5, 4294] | -2.0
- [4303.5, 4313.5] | 2.2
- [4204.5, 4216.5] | -1.6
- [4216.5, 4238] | 0.3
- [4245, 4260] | -0.8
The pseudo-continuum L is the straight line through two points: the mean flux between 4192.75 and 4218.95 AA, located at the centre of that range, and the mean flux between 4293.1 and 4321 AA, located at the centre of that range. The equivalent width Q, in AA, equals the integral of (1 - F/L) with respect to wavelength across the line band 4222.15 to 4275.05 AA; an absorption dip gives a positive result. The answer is -1.0 AA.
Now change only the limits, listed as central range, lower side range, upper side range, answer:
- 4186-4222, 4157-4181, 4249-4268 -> -0.3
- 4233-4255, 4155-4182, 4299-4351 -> -0.9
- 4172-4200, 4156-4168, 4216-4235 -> 1.4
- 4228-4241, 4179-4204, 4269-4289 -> 1.0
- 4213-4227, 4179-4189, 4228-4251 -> -0.6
